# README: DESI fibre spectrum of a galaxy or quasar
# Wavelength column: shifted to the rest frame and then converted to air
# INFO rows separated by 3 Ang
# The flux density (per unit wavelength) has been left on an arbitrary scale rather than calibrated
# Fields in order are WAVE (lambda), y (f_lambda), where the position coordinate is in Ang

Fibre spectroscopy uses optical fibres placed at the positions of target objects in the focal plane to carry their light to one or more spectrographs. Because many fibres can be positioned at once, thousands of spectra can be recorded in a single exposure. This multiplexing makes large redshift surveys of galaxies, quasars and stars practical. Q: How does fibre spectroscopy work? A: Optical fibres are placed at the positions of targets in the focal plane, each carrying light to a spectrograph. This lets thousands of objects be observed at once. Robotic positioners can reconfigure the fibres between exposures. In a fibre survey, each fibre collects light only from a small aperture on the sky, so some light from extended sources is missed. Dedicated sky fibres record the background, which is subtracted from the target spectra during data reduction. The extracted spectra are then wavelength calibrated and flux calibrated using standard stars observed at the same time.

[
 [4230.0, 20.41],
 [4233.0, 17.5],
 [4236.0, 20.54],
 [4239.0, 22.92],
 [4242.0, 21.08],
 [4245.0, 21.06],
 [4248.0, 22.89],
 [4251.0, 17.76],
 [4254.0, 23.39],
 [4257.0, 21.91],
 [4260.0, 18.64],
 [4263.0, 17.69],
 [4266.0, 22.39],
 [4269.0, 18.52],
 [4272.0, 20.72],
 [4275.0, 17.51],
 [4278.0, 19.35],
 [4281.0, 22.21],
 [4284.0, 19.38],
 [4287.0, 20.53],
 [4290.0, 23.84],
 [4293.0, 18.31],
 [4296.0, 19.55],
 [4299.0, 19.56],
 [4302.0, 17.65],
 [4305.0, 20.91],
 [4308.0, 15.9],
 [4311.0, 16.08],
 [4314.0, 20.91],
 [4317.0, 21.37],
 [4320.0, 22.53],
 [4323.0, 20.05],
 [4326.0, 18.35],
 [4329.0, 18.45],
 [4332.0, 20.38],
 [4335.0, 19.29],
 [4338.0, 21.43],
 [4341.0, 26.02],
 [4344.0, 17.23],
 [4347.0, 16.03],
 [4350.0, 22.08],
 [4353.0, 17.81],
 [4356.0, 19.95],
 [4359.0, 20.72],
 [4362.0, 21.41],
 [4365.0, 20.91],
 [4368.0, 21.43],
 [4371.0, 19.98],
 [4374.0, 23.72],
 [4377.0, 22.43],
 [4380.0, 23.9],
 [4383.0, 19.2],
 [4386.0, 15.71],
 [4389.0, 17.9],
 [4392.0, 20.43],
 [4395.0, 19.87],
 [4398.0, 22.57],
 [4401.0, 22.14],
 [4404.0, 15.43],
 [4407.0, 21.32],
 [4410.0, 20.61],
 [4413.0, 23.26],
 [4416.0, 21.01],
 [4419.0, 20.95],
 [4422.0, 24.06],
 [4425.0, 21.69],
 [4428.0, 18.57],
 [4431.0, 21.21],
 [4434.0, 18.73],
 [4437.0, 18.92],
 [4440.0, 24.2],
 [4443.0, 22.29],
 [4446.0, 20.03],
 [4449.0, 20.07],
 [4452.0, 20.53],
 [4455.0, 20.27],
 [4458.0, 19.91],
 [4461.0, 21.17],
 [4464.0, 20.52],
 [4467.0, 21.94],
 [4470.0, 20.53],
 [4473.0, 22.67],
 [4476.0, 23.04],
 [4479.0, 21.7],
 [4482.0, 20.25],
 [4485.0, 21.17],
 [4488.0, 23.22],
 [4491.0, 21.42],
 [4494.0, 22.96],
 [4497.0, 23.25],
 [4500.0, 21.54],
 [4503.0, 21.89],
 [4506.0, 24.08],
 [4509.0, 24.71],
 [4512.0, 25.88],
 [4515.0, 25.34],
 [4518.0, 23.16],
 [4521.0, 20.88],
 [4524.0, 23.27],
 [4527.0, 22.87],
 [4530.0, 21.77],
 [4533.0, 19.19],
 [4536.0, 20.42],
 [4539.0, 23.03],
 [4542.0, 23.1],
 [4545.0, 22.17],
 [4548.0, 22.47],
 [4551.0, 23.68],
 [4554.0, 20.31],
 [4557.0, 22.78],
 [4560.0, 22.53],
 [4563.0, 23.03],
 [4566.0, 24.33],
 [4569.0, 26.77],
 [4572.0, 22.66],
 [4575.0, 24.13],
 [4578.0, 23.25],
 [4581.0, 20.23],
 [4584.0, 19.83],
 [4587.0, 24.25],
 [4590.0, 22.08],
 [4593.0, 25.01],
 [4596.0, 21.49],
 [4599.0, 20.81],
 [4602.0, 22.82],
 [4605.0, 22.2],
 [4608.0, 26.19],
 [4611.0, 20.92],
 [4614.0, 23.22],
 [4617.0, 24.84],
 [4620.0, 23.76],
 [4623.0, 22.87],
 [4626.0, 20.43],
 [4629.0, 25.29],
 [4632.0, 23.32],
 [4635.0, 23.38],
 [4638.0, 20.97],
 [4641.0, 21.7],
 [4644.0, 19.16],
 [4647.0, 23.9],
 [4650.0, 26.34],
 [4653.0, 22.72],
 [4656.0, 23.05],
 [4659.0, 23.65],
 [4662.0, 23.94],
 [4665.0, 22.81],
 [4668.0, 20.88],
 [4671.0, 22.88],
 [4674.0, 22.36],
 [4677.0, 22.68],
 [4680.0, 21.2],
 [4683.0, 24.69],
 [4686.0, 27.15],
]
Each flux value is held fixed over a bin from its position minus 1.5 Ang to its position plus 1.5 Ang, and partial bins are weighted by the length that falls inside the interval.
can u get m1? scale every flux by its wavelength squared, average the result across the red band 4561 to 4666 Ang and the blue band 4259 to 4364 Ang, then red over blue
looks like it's 1.33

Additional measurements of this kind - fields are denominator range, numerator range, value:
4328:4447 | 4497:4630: 1.20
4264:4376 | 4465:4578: 1.24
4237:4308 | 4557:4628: 1.31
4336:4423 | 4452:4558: 1.14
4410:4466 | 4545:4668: 1.18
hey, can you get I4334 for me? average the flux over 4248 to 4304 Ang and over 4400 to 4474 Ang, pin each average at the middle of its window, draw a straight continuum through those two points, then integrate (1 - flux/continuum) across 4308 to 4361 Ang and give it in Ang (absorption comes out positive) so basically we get 1.3 Ang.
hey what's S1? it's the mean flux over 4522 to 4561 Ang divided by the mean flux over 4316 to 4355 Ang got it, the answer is 1.10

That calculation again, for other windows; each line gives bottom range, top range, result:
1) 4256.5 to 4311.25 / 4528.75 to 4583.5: 1.15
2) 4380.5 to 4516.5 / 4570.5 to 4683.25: 1.07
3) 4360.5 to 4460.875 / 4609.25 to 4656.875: 1.10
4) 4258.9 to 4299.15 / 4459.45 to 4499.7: 1.10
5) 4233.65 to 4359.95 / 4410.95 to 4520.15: 1.09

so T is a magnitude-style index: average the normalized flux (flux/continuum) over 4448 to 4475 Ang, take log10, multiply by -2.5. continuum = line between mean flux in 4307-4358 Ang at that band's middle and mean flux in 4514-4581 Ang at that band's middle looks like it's 0.03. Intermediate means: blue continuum 19.7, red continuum 22.7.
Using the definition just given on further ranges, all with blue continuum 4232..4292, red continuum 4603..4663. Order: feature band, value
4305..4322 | 0.072 mag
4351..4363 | 0.061 mag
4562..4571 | -0.095 mag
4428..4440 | 0.085 mag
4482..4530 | -0.034 mag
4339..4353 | 0.051 mag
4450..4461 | 0.077 mag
